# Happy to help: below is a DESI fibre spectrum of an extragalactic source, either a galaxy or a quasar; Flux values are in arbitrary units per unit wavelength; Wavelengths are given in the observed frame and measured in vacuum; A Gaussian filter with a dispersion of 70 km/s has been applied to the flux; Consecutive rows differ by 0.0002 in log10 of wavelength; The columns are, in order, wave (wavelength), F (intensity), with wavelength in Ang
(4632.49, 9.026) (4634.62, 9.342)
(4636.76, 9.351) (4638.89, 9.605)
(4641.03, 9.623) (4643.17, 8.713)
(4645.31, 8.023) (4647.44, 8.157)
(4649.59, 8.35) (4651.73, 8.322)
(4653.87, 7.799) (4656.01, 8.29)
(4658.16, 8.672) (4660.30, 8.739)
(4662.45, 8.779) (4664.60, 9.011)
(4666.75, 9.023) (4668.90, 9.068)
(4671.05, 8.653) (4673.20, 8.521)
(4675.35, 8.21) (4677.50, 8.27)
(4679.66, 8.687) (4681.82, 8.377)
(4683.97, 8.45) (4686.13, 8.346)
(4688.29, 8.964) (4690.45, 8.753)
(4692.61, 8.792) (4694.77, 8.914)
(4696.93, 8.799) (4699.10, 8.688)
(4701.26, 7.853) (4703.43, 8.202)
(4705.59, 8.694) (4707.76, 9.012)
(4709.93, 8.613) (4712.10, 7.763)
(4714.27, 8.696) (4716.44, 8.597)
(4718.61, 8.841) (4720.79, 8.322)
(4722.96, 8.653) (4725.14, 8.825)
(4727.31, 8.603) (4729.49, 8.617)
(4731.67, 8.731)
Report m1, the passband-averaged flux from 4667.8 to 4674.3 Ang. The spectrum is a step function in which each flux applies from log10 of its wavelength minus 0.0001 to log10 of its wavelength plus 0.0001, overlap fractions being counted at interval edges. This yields 8.75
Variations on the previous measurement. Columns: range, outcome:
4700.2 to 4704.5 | 8.02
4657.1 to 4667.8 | 8.84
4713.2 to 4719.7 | 8.71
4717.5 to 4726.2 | 8.66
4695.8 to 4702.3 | 8.45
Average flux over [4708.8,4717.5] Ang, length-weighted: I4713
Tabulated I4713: 8.42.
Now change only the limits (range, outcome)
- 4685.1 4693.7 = 8.72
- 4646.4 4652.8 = 8.27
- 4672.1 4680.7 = 8.42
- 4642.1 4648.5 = 8.31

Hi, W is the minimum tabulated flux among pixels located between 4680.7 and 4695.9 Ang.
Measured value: 8.346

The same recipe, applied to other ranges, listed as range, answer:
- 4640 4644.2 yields 8.713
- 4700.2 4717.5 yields 7.763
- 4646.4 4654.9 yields 7.799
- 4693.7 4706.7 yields 7.853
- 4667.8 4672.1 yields 8.653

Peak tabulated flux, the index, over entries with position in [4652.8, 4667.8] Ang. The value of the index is 9.023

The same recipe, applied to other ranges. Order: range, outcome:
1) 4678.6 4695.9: 8.964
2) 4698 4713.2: 9.012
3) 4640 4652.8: 9.623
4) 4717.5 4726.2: 8.841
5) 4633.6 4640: 9.605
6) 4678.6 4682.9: 8.687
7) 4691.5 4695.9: 8.914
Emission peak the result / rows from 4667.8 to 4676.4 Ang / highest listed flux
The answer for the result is 9.068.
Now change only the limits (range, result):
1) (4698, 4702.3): 8.688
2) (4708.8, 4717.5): 8.696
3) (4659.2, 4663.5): 8.779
